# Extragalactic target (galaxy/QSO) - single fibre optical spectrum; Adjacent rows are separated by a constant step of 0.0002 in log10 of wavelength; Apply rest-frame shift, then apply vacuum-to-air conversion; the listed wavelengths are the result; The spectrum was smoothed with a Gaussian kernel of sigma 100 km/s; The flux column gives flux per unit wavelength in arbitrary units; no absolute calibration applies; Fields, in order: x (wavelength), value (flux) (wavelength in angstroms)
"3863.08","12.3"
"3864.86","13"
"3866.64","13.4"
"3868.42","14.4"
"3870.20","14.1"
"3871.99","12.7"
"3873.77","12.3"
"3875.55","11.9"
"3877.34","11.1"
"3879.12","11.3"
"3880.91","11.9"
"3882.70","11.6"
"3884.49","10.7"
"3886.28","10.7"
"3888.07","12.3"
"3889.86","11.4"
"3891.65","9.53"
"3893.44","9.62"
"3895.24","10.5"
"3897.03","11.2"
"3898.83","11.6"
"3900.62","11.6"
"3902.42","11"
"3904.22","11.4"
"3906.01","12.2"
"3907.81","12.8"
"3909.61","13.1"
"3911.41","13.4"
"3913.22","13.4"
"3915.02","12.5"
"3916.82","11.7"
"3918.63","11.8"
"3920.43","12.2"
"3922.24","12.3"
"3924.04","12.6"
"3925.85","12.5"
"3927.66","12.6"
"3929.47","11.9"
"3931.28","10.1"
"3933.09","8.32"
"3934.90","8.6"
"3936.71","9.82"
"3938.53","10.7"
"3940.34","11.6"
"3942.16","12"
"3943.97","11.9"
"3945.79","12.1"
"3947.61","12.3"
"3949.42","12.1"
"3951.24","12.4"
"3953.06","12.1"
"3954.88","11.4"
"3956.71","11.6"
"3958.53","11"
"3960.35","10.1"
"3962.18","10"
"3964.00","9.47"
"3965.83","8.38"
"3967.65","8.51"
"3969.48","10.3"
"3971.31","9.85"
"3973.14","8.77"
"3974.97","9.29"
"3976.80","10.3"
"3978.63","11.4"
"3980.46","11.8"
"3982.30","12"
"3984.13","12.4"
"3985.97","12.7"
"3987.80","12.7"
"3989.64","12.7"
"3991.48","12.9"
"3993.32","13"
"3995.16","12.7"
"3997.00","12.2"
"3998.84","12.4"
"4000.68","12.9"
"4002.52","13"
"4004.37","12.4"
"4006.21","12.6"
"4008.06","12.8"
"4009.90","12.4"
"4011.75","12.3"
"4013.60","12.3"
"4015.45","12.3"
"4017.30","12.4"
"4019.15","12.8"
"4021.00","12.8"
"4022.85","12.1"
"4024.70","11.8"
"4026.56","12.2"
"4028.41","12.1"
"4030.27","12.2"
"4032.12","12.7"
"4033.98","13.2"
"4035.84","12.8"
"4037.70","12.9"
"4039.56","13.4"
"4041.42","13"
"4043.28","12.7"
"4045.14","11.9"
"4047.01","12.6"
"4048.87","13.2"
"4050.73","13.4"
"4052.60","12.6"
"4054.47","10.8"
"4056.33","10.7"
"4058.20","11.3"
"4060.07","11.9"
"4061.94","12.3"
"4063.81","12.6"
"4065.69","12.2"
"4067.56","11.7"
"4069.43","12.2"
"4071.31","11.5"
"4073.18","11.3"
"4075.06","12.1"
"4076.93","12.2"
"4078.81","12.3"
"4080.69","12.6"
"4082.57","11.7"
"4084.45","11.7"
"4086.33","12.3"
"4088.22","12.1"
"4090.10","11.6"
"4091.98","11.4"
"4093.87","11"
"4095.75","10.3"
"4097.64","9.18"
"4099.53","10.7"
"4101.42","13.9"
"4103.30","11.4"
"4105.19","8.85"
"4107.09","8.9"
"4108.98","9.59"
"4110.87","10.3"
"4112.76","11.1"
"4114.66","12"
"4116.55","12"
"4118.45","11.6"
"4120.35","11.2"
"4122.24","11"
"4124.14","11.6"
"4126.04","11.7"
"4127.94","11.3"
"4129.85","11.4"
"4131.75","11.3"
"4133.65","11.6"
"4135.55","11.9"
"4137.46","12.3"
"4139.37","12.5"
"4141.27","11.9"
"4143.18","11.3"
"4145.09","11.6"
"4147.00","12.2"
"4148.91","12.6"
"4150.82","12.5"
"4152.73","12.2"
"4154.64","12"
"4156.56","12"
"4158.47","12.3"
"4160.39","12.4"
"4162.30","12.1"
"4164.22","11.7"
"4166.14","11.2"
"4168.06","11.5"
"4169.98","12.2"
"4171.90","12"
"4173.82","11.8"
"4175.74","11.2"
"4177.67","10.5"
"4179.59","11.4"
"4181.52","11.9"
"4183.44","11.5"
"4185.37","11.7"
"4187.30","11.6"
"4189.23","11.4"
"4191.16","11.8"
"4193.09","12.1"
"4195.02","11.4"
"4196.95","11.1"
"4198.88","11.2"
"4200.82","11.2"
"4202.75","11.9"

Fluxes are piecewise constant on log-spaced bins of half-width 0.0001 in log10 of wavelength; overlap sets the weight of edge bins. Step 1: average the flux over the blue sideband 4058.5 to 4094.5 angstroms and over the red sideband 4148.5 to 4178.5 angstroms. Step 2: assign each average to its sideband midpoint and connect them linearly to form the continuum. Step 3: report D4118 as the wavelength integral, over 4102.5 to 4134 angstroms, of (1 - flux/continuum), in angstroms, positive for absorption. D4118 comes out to 2.4 angstroms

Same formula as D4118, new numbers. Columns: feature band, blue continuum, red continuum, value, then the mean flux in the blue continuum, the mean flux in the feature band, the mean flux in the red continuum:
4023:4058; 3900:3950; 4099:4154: -2.5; 11.7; 12.4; 11.5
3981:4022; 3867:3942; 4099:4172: -3.3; 11.6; 12.6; 11.6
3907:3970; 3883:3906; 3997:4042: 1.0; 11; 11.4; 12.6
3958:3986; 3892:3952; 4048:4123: 3.1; 11.6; 10.3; 11.5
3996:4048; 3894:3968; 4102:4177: -4.9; 11.4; 12.5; 11.6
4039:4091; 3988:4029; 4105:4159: -0.3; 12.5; 12.1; 11.5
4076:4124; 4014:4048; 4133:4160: 4.0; 12.5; 11.2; 12.1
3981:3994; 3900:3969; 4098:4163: -1.3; 11.4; 12.6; 11.5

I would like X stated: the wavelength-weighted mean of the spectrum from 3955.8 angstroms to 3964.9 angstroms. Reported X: 10.4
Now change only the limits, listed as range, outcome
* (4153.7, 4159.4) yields 12.1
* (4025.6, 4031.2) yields 12.2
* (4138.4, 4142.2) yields 12.2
